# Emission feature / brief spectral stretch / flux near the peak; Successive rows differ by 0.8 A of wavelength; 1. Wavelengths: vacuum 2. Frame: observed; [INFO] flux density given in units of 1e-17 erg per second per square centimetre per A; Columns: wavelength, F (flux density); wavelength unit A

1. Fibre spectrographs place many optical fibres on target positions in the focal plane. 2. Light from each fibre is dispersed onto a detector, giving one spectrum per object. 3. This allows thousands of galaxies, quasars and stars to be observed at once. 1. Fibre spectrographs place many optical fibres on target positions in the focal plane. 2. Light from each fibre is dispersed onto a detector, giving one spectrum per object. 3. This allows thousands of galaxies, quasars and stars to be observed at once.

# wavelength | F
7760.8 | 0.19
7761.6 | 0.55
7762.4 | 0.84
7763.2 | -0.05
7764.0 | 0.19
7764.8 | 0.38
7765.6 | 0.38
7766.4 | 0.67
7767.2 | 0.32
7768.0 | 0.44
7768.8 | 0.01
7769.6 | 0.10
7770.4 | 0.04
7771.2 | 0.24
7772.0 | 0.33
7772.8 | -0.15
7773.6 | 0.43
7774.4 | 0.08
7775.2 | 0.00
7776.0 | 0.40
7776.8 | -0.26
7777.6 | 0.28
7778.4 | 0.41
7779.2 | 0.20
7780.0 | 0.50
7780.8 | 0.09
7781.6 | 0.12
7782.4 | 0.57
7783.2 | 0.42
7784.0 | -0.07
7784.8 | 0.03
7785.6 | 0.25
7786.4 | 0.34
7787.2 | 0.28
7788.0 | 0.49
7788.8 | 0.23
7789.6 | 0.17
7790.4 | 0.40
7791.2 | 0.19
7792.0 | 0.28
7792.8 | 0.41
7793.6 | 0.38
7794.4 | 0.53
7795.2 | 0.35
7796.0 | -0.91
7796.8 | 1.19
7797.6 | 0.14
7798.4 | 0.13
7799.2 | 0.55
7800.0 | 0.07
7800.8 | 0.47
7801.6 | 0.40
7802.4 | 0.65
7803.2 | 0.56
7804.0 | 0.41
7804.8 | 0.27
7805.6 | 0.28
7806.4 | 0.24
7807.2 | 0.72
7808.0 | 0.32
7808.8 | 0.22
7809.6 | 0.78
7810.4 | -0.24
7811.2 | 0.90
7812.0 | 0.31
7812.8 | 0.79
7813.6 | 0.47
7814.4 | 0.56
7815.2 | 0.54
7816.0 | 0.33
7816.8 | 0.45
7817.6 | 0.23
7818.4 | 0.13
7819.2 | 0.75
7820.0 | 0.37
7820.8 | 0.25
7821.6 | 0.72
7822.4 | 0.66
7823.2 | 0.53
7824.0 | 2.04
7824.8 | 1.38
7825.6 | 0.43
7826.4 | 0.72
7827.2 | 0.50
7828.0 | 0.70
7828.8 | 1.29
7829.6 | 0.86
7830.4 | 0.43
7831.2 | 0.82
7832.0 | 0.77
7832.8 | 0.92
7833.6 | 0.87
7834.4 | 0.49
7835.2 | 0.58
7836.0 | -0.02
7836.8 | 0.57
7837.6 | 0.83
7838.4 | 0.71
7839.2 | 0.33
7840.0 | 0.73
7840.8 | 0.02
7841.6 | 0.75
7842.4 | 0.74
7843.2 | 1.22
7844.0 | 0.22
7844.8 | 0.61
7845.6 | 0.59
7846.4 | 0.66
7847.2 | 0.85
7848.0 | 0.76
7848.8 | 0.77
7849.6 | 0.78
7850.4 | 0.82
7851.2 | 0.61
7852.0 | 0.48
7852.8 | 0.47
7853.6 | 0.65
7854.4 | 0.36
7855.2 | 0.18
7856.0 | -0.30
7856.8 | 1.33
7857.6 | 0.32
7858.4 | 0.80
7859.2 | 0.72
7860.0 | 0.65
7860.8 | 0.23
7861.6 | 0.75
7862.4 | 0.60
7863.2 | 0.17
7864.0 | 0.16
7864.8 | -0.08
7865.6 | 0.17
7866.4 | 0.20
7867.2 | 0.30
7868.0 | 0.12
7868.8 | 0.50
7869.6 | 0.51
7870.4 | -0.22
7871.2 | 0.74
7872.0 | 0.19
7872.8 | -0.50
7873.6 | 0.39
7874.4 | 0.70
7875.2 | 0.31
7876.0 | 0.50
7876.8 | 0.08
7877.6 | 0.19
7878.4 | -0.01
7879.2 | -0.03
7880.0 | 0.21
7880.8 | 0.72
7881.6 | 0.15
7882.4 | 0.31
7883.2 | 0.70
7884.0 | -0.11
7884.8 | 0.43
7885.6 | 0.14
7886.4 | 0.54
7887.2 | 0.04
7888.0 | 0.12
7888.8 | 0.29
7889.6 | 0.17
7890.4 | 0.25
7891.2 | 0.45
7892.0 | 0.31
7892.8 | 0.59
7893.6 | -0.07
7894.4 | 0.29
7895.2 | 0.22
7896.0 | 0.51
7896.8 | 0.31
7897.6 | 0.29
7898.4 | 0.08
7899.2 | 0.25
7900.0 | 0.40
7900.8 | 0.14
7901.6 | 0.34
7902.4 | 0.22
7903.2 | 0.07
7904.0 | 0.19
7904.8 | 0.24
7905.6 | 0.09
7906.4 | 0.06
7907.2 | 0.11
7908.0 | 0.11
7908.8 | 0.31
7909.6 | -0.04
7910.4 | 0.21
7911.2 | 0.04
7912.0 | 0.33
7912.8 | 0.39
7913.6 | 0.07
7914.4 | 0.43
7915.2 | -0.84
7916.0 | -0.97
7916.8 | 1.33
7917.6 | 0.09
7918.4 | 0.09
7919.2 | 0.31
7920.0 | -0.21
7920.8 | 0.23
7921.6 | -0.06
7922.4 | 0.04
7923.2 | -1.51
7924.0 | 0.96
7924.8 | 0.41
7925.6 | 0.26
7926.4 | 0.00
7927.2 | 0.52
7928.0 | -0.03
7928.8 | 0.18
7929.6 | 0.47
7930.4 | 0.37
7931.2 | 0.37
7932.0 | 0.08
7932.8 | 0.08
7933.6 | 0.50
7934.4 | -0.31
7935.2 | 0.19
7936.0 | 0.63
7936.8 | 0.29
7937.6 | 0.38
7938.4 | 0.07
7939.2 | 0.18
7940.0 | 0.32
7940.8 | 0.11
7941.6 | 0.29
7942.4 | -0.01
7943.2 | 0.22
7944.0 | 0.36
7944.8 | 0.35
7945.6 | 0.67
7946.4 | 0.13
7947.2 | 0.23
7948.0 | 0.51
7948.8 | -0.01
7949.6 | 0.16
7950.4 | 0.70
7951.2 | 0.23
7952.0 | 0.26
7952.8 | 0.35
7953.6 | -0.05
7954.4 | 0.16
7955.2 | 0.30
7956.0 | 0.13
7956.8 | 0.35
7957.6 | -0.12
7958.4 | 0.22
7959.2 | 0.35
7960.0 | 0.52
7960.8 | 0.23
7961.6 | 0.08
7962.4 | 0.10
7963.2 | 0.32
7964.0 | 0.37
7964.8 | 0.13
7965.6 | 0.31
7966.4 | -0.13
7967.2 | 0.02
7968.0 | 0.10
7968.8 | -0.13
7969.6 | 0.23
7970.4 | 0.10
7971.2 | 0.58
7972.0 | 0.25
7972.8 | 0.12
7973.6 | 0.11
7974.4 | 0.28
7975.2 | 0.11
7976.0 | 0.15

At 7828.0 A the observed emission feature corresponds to Mg II 2798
